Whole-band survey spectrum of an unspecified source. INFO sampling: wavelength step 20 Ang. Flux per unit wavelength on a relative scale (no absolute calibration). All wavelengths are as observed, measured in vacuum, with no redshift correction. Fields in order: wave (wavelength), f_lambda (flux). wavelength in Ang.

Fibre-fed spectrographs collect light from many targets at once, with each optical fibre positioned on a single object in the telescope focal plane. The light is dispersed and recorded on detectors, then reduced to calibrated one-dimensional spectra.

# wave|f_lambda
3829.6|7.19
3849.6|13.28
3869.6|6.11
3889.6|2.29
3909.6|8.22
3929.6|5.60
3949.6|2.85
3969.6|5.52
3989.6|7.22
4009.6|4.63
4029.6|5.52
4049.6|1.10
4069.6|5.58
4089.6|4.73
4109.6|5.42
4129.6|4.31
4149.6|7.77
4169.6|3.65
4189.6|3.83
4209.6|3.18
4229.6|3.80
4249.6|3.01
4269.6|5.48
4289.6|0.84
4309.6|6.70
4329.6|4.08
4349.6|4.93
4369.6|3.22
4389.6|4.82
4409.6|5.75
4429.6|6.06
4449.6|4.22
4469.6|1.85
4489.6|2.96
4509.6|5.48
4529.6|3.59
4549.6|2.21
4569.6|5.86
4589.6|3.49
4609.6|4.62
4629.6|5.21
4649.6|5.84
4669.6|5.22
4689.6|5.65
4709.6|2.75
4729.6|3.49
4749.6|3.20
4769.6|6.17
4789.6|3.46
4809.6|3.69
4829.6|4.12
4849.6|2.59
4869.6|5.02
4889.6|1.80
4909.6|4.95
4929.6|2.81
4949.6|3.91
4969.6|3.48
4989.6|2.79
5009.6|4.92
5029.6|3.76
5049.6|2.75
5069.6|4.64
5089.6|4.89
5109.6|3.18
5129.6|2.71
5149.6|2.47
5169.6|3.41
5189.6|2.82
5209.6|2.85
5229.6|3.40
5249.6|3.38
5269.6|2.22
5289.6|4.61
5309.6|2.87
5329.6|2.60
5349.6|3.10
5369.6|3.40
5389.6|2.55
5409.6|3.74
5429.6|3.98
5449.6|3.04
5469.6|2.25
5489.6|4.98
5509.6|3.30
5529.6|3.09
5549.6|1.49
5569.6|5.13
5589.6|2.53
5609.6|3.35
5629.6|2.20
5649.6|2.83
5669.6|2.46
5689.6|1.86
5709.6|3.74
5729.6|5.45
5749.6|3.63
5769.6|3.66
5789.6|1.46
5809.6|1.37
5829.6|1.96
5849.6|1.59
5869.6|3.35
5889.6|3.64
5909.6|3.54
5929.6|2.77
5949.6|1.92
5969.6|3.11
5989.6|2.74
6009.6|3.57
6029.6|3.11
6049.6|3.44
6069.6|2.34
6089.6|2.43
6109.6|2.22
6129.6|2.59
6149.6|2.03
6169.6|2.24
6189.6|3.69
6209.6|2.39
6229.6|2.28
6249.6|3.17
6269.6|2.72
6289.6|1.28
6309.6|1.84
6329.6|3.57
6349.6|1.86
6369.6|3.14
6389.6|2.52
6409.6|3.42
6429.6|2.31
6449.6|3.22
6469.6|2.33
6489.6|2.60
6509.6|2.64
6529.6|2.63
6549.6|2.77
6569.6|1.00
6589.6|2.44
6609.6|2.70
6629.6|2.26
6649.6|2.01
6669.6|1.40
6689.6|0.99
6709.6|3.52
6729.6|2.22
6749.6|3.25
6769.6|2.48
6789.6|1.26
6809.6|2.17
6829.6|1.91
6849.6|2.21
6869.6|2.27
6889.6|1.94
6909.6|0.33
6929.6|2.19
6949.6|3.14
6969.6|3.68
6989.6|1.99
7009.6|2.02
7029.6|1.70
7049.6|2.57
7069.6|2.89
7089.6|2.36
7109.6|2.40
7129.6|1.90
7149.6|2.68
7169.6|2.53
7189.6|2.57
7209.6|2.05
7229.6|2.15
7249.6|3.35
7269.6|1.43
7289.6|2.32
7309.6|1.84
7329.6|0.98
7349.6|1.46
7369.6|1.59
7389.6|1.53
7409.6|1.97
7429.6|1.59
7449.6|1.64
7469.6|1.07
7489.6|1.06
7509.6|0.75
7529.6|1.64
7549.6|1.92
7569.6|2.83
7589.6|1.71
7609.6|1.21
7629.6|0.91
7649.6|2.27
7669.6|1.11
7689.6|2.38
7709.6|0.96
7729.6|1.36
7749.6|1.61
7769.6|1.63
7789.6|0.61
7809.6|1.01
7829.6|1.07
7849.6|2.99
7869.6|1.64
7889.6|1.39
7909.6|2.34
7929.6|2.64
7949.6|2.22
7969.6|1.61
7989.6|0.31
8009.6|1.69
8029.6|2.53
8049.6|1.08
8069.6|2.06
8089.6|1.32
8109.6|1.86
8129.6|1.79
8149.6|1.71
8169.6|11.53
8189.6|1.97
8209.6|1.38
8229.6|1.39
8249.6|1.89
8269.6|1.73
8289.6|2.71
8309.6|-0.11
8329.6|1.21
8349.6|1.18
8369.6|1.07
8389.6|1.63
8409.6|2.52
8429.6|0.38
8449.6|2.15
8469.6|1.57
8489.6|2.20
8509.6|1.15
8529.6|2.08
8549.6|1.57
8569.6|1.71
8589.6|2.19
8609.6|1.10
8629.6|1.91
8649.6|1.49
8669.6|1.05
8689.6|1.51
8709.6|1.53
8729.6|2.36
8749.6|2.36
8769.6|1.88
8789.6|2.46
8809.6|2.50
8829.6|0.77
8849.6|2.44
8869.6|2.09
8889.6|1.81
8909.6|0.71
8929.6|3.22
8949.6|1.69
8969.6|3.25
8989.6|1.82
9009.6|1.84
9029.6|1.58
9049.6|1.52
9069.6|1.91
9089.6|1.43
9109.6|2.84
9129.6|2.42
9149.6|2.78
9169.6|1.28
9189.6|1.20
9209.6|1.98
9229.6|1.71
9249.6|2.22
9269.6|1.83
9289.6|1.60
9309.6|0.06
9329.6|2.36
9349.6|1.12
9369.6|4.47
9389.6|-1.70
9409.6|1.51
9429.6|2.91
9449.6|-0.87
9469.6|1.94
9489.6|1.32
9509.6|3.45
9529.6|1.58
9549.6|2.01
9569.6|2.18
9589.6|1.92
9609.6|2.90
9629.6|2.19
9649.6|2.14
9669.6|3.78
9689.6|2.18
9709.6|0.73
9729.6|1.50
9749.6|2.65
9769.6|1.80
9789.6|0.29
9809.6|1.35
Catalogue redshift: 1.192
